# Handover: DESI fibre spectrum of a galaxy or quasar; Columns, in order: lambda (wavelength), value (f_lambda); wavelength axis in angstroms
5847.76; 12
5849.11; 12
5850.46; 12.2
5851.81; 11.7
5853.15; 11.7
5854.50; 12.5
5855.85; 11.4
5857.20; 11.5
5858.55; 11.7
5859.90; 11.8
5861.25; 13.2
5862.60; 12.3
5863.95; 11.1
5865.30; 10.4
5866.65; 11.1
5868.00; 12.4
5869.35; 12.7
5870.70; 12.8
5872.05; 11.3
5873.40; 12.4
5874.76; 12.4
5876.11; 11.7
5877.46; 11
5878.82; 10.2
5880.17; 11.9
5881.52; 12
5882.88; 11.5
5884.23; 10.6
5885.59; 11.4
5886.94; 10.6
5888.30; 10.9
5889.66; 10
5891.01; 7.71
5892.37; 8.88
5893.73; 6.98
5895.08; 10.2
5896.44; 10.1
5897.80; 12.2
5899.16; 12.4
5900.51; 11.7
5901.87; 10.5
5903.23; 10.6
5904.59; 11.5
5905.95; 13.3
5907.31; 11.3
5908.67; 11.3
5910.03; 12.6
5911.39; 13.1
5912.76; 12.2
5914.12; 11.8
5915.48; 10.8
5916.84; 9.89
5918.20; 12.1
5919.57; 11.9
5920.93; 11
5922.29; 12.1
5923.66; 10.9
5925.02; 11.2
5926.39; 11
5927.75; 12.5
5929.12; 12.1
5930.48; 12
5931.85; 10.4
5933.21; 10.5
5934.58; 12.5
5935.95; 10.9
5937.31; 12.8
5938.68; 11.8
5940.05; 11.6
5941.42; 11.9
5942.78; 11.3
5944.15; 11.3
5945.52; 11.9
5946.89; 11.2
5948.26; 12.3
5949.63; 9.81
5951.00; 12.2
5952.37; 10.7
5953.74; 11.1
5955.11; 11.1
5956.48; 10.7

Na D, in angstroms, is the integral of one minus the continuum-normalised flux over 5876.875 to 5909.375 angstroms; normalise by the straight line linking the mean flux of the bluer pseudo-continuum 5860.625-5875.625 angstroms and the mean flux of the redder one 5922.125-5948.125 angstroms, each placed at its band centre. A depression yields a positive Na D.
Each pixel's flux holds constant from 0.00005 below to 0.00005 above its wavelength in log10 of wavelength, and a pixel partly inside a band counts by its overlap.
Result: 2.9 angstroms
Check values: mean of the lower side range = 12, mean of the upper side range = 11.6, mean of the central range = 10.8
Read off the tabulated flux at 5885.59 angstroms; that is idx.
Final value 11.4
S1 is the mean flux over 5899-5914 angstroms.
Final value 11.8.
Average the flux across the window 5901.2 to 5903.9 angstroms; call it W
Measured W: 10.5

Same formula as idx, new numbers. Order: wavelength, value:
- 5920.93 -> 11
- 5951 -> 12.2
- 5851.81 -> 11.7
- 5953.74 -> 11.1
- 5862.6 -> 12.3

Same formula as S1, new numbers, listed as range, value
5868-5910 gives 11.1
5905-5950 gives 11.6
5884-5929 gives 11.1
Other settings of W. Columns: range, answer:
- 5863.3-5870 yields 11.5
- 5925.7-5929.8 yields 11.9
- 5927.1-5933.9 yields 11.5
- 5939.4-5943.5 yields 11.6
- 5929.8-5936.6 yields 11.3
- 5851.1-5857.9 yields 11.8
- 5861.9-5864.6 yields 11.7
